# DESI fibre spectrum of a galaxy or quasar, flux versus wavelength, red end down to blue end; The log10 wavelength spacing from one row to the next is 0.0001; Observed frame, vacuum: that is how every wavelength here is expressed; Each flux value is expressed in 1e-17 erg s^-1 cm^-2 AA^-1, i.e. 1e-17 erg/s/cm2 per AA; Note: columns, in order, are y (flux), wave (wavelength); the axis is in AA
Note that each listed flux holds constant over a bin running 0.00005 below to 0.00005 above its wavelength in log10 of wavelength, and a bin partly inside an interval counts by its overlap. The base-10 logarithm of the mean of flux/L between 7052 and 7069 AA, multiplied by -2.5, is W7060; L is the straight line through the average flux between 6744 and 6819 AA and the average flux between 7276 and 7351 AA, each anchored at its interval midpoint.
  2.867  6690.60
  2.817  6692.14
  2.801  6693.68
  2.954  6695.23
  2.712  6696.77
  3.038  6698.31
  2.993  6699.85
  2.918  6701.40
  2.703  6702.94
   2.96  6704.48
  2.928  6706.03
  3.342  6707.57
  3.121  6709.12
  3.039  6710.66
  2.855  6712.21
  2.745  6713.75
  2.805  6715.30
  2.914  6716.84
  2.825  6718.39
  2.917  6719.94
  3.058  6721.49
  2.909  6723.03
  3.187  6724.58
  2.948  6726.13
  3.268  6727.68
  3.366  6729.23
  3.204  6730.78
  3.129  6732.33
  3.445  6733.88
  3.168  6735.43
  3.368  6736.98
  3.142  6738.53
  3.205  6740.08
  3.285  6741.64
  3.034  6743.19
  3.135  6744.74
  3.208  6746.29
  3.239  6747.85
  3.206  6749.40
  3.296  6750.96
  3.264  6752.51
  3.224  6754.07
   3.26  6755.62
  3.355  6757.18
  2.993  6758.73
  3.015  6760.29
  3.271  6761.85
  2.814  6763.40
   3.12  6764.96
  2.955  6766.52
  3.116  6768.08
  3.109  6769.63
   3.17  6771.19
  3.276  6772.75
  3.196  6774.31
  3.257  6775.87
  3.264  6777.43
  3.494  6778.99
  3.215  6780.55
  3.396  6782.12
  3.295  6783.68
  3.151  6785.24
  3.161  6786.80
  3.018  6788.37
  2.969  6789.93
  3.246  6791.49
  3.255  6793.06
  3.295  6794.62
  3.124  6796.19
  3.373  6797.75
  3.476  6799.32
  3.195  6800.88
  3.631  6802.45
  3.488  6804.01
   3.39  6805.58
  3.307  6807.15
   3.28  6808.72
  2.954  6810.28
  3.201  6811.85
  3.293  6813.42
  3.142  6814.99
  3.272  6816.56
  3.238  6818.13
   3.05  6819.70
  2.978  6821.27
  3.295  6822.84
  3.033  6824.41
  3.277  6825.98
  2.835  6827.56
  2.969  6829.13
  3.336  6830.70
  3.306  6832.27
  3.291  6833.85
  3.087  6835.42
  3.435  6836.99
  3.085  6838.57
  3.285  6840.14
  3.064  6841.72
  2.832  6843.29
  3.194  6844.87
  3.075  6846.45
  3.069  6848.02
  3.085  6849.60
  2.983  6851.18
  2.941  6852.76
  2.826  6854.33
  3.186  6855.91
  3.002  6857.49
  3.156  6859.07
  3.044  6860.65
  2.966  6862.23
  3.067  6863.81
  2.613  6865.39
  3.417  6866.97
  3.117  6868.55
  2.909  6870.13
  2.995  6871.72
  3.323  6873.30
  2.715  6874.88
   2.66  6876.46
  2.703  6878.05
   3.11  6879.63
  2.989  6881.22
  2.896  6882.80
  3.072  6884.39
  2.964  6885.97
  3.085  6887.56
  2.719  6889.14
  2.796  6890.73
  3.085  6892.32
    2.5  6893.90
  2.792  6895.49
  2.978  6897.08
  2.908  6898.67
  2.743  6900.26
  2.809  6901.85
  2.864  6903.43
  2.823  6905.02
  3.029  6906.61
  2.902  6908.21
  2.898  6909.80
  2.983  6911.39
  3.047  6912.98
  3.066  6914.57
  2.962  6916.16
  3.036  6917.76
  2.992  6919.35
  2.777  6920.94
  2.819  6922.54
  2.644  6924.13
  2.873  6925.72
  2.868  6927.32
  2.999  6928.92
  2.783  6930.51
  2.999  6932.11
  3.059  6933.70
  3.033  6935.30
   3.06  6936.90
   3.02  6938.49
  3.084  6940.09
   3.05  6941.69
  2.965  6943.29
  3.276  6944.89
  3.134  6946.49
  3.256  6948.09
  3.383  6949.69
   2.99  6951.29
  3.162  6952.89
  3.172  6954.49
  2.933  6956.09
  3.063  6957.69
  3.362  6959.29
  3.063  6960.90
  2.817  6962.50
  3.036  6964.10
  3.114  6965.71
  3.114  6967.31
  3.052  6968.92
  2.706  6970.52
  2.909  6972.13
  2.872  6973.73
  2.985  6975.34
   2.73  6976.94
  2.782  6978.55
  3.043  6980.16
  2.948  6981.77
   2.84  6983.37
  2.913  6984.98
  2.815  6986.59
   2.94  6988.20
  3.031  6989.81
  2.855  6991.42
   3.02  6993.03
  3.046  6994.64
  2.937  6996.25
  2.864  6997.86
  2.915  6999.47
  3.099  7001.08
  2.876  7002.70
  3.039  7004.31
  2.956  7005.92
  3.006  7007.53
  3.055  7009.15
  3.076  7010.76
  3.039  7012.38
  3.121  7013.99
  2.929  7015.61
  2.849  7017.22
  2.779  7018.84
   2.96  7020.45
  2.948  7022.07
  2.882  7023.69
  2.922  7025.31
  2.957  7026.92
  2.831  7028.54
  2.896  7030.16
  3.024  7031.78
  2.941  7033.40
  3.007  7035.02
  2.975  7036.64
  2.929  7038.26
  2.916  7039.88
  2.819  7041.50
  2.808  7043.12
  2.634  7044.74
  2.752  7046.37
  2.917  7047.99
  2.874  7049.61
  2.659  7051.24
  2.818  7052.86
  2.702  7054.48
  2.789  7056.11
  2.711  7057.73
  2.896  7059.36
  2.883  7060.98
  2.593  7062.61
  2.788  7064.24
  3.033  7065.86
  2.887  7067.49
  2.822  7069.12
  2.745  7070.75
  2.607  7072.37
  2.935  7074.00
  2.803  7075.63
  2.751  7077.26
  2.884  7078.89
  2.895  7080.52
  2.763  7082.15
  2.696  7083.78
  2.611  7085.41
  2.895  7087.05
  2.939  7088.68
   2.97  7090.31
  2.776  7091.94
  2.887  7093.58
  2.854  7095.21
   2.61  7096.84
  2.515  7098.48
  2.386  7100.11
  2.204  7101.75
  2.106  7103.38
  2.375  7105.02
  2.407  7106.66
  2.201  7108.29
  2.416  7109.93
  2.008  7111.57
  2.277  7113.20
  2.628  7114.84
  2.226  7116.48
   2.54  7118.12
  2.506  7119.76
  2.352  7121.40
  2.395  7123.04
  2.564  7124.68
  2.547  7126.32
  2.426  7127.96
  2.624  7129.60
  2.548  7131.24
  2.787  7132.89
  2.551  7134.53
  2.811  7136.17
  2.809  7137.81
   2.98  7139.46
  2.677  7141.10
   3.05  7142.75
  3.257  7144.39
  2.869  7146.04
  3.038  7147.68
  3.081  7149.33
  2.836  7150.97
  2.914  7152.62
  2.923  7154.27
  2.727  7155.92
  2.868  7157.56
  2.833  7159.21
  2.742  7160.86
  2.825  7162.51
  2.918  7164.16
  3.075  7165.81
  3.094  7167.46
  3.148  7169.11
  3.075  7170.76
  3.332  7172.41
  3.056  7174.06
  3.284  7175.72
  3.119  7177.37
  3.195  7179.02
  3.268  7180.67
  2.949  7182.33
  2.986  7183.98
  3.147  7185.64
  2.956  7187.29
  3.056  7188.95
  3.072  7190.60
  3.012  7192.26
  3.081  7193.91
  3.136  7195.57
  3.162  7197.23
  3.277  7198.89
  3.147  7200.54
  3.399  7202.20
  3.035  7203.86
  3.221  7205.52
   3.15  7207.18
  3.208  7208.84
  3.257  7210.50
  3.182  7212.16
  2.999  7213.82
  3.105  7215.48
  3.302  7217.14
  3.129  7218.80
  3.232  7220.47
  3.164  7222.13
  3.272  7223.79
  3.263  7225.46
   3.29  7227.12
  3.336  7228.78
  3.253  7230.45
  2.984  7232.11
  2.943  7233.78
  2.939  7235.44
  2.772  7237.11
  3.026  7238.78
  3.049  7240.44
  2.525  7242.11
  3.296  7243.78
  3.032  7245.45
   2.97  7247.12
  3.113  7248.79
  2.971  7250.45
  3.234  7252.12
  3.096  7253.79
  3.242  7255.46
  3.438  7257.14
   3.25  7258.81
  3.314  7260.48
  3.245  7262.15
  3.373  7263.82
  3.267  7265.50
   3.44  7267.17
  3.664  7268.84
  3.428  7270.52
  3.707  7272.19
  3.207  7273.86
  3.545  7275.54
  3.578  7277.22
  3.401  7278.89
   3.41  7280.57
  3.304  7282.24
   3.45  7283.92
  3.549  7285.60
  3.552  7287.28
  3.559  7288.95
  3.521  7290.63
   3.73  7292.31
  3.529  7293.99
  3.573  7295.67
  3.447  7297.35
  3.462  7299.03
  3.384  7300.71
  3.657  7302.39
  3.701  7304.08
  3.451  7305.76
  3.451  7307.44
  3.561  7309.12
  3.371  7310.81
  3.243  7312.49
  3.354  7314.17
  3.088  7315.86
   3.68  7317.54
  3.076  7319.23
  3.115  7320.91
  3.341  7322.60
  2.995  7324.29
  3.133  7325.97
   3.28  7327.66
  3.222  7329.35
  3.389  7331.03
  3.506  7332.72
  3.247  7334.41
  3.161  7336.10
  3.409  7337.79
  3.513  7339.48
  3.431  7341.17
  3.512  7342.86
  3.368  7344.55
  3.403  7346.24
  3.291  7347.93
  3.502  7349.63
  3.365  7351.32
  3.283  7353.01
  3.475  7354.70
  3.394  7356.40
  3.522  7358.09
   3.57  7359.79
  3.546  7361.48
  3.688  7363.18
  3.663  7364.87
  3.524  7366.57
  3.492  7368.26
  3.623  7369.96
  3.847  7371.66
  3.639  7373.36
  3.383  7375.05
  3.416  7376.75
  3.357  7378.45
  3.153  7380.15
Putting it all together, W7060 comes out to 0.180 mag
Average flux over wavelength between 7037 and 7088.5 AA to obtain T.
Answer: 2.8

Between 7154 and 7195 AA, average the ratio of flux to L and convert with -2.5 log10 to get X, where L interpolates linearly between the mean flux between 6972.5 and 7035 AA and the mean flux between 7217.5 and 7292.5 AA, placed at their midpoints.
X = 0.05 mag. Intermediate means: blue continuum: 2.94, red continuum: 3.26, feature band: 3.03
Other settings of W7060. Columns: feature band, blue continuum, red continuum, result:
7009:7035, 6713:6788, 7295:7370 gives 0.113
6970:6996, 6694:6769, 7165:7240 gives 0.074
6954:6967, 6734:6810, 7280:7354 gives 0.073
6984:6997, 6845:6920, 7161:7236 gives 0.027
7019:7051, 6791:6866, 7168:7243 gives 0.090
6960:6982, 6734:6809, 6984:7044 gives 0.020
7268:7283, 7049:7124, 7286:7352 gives -0.070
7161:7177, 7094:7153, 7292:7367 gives -0.112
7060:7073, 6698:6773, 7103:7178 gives 0.002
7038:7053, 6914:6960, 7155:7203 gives 0.088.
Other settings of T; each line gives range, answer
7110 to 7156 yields 2.67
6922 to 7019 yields 2.99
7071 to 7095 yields 2.81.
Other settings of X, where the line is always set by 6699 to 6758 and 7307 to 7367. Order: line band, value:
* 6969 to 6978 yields 0.13 mag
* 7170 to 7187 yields 0.06 mag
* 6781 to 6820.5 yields -0.04 mag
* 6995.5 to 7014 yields 0.08 mag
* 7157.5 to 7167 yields 0.15 mag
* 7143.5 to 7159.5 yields 0.12 mag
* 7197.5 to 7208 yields 0.04 mag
